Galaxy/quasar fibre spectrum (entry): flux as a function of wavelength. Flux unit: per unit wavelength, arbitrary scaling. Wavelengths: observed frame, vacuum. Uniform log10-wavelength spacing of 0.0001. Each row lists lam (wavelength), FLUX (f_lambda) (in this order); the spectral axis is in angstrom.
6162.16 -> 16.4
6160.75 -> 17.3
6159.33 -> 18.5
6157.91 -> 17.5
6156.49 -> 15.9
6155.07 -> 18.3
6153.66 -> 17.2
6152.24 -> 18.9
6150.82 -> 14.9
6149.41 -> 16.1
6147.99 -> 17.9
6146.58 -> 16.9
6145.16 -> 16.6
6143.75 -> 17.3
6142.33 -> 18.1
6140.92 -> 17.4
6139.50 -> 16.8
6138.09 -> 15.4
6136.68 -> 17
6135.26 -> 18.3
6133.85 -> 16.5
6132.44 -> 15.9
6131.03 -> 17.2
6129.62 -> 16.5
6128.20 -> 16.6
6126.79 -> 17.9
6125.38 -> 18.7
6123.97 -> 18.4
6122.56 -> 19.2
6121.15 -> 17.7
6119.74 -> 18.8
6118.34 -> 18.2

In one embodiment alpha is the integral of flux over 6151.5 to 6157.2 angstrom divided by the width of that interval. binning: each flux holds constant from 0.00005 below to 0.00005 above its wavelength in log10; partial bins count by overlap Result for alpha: 17.6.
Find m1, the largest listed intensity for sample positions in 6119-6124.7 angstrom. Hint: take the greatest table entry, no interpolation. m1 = 19.2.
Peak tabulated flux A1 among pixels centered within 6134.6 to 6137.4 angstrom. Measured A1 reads 18.3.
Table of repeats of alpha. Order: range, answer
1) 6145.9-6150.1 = 17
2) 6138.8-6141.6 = 17.1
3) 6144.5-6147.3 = 16.8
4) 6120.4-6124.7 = 18.4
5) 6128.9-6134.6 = 16.5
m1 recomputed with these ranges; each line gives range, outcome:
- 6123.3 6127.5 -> 18.7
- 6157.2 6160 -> 18.5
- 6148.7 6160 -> 18.9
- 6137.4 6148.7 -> 18.1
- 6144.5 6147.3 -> 16.9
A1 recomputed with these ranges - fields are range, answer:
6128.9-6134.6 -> 17.2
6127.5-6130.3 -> 16.6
